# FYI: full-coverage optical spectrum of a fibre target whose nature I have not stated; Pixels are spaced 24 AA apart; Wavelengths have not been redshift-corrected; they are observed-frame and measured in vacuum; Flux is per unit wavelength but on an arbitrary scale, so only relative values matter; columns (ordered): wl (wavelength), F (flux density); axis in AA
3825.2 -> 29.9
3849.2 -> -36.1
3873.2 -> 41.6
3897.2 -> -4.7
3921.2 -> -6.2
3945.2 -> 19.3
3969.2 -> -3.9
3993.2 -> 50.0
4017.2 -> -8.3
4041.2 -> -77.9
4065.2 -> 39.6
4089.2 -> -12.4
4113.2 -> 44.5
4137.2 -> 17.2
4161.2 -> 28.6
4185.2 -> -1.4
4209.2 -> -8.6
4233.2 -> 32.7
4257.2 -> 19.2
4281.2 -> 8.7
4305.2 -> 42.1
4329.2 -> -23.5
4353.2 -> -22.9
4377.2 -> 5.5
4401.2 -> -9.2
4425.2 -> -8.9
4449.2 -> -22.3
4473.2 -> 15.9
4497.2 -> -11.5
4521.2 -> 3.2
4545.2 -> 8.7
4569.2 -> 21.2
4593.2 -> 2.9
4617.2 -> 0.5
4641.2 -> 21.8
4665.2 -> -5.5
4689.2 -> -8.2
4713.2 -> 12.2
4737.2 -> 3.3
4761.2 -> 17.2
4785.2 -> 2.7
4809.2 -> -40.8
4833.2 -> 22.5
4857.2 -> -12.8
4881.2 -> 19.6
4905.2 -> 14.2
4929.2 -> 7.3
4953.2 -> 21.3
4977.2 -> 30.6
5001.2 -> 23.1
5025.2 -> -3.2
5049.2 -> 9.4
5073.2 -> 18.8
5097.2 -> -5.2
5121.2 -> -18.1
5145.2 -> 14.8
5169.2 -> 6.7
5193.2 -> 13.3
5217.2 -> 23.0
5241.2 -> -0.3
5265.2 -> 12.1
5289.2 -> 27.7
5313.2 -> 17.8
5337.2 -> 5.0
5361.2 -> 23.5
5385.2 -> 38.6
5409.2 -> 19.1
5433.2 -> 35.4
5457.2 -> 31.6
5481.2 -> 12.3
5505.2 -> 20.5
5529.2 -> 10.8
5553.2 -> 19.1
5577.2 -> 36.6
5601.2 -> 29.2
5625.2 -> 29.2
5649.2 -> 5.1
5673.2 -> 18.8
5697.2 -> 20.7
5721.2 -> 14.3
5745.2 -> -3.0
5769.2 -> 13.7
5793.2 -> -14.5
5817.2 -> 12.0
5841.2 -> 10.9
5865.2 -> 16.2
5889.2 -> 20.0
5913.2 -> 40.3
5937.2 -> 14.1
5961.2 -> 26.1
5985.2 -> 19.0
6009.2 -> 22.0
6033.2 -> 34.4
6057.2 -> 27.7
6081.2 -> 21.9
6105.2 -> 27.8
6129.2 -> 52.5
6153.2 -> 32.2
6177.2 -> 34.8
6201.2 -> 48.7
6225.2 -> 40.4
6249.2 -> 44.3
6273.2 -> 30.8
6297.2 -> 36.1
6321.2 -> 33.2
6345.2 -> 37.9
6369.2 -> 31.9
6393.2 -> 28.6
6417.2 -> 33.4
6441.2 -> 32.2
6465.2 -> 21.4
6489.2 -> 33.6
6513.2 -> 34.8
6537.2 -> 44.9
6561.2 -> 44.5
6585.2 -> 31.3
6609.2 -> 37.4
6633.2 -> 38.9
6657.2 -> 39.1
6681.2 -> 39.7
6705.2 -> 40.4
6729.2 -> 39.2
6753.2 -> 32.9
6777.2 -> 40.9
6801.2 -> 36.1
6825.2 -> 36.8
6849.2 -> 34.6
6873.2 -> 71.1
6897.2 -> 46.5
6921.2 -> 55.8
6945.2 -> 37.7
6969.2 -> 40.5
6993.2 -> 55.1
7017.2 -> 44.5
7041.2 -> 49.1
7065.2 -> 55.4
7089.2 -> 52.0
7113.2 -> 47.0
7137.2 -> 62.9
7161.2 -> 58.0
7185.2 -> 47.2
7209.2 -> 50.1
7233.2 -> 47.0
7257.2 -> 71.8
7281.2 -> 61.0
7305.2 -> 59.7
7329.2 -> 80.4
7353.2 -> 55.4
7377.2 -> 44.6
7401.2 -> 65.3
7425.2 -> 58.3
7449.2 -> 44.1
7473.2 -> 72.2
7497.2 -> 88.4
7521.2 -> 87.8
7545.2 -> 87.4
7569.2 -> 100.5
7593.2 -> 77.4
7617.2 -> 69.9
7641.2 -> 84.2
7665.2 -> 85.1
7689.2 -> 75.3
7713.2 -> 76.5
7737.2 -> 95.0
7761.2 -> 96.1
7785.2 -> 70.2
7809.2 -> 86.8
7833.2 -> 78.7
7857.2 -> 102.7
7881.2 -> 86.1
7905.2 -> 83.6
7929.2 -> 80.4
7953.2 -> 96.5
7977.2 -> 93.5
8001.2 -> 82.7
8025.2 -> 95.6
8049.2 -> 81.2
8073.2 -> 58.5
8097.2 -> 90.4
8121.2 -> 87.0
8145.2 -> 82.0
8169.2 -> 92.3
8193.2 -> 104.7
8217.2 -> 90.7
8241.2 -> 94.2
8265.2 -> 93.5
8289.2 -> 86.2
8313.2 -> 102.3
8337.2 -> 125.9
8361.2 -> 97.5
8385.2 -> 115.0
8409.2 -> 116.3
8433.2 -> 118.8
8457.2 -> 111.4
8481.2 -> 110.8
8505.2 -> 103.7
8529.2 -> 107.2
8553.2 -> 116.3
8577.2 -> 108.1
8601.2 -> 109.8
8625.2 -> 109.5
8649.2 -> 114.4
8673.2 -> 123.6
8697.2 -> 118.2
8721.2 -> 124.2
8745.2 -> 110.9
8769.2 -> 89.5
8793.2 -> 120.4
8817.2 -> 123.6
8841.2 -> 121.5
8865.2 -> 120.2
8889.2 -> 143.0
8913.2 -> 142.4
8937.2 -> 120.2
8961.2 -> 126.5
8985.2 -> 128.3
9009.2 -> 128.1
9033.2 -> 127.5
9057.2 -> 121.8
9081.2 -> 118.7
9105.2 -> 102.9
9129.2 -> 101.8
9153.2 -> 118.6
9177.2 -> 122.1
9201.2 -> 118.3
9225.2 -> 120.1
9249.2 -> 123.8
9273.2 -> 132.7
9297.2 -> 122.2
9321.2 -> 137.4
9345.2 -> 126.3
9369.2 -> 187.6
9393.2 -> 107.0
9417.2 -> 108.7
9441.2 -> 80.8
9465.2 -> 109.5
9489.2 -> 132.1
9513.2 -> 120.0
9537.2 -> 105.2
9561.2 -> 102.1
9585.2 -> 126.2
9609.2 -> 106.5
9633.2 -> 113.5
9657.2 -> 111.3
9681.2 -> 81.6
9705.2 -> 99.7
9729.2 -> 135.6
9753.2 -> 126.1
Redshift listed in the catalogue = 0.87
